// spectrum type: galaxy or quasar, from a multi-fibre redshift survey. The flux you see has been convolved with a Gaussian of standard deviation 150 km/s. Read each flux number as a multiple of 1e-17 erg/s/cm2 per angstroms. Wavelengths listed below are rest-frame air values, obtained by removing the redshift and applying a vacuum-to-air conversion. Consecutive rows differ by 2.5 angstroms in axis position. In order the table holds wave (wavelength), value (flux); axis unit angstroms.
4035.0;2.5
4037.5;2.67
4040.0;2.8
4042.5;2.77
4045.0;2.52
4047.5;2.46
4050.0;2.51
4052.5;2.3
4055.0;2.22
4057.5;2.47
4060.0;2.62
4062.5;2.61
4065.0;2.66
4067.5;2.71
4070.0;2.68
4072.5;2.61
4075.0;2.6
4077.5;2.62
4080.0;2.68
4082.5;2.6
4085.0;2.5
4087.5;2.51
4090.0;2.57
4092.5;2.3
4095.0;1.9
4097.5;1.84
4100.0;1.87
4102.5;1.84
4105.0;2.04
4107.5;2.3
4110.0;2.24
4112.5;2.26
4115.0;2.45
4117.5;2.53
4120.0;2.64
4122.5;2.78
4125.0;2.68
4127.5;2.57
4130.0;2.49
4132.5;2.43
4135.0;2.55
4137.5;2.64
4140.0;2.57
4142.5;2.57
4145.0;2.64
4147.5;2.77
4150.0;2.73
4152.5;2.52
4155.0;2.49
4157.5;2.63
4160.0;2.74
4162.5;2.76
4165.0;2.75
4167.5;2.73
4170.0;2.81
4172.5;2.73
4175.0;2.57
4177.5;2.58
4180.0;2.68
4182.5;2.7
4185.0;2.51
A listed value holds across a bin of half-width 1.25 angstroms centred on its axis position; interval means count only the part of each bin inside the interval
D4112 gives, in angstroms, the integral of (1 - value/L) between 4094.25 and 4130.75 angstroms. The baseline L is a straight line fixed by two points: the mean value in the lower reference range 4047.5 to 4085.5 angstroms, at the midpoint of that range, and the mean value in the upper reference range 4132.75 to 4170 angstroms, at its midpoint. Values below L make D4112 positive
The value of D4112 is 4.3 angstroms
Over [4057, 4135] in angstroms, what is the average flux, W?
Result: 2.44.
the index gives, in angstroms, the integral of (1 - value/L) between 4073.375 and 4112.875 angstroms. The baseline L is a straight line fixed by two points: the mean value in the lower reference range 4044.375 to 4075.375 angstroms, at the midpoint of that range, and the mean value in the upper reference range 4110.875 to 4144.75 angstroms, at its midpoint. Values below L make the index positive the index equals 3.8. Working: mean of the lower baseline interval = 2.53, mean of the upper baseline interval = 2.55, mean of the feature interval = 2.3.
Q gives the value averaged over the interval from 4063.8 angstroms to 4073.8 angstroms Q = 2.66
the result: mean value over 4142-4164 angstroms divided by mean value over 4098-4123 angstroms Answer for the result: 1.17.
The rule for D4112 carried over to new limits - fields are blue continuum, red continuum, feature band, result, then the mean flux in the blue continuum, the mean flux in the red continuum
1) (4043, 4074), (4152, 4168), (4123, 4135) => 0.30 angstroms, 2.54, 2.66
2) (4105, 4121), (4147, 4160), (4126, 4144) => -0.26 angstroms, 2.37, 2.63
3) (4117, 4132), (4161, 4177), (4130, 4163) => 0.66 angstroms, 2.61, 2.72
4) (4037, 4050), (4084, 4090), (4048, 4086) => 0.16 angstroms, 2.63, 2.52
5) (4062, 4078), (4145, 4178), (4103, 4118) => 2.20 angstroms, 2.64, 2.68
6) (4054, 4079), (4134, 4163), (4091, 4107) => 3.77 angstroms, 2.58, 2.63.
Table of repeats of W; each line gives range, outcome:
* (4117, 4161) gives 2.61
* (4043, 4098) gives 2.49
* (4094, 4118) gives 2.12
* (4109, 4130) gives 2.52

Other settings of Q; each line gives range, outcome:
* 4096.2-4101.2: 1.86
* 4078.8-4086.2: 2.59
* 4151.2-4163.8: 2.63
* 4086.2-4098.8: 2.22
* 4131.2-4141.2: 2.55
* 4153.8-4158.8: 2.56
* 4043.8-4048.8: 2.49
